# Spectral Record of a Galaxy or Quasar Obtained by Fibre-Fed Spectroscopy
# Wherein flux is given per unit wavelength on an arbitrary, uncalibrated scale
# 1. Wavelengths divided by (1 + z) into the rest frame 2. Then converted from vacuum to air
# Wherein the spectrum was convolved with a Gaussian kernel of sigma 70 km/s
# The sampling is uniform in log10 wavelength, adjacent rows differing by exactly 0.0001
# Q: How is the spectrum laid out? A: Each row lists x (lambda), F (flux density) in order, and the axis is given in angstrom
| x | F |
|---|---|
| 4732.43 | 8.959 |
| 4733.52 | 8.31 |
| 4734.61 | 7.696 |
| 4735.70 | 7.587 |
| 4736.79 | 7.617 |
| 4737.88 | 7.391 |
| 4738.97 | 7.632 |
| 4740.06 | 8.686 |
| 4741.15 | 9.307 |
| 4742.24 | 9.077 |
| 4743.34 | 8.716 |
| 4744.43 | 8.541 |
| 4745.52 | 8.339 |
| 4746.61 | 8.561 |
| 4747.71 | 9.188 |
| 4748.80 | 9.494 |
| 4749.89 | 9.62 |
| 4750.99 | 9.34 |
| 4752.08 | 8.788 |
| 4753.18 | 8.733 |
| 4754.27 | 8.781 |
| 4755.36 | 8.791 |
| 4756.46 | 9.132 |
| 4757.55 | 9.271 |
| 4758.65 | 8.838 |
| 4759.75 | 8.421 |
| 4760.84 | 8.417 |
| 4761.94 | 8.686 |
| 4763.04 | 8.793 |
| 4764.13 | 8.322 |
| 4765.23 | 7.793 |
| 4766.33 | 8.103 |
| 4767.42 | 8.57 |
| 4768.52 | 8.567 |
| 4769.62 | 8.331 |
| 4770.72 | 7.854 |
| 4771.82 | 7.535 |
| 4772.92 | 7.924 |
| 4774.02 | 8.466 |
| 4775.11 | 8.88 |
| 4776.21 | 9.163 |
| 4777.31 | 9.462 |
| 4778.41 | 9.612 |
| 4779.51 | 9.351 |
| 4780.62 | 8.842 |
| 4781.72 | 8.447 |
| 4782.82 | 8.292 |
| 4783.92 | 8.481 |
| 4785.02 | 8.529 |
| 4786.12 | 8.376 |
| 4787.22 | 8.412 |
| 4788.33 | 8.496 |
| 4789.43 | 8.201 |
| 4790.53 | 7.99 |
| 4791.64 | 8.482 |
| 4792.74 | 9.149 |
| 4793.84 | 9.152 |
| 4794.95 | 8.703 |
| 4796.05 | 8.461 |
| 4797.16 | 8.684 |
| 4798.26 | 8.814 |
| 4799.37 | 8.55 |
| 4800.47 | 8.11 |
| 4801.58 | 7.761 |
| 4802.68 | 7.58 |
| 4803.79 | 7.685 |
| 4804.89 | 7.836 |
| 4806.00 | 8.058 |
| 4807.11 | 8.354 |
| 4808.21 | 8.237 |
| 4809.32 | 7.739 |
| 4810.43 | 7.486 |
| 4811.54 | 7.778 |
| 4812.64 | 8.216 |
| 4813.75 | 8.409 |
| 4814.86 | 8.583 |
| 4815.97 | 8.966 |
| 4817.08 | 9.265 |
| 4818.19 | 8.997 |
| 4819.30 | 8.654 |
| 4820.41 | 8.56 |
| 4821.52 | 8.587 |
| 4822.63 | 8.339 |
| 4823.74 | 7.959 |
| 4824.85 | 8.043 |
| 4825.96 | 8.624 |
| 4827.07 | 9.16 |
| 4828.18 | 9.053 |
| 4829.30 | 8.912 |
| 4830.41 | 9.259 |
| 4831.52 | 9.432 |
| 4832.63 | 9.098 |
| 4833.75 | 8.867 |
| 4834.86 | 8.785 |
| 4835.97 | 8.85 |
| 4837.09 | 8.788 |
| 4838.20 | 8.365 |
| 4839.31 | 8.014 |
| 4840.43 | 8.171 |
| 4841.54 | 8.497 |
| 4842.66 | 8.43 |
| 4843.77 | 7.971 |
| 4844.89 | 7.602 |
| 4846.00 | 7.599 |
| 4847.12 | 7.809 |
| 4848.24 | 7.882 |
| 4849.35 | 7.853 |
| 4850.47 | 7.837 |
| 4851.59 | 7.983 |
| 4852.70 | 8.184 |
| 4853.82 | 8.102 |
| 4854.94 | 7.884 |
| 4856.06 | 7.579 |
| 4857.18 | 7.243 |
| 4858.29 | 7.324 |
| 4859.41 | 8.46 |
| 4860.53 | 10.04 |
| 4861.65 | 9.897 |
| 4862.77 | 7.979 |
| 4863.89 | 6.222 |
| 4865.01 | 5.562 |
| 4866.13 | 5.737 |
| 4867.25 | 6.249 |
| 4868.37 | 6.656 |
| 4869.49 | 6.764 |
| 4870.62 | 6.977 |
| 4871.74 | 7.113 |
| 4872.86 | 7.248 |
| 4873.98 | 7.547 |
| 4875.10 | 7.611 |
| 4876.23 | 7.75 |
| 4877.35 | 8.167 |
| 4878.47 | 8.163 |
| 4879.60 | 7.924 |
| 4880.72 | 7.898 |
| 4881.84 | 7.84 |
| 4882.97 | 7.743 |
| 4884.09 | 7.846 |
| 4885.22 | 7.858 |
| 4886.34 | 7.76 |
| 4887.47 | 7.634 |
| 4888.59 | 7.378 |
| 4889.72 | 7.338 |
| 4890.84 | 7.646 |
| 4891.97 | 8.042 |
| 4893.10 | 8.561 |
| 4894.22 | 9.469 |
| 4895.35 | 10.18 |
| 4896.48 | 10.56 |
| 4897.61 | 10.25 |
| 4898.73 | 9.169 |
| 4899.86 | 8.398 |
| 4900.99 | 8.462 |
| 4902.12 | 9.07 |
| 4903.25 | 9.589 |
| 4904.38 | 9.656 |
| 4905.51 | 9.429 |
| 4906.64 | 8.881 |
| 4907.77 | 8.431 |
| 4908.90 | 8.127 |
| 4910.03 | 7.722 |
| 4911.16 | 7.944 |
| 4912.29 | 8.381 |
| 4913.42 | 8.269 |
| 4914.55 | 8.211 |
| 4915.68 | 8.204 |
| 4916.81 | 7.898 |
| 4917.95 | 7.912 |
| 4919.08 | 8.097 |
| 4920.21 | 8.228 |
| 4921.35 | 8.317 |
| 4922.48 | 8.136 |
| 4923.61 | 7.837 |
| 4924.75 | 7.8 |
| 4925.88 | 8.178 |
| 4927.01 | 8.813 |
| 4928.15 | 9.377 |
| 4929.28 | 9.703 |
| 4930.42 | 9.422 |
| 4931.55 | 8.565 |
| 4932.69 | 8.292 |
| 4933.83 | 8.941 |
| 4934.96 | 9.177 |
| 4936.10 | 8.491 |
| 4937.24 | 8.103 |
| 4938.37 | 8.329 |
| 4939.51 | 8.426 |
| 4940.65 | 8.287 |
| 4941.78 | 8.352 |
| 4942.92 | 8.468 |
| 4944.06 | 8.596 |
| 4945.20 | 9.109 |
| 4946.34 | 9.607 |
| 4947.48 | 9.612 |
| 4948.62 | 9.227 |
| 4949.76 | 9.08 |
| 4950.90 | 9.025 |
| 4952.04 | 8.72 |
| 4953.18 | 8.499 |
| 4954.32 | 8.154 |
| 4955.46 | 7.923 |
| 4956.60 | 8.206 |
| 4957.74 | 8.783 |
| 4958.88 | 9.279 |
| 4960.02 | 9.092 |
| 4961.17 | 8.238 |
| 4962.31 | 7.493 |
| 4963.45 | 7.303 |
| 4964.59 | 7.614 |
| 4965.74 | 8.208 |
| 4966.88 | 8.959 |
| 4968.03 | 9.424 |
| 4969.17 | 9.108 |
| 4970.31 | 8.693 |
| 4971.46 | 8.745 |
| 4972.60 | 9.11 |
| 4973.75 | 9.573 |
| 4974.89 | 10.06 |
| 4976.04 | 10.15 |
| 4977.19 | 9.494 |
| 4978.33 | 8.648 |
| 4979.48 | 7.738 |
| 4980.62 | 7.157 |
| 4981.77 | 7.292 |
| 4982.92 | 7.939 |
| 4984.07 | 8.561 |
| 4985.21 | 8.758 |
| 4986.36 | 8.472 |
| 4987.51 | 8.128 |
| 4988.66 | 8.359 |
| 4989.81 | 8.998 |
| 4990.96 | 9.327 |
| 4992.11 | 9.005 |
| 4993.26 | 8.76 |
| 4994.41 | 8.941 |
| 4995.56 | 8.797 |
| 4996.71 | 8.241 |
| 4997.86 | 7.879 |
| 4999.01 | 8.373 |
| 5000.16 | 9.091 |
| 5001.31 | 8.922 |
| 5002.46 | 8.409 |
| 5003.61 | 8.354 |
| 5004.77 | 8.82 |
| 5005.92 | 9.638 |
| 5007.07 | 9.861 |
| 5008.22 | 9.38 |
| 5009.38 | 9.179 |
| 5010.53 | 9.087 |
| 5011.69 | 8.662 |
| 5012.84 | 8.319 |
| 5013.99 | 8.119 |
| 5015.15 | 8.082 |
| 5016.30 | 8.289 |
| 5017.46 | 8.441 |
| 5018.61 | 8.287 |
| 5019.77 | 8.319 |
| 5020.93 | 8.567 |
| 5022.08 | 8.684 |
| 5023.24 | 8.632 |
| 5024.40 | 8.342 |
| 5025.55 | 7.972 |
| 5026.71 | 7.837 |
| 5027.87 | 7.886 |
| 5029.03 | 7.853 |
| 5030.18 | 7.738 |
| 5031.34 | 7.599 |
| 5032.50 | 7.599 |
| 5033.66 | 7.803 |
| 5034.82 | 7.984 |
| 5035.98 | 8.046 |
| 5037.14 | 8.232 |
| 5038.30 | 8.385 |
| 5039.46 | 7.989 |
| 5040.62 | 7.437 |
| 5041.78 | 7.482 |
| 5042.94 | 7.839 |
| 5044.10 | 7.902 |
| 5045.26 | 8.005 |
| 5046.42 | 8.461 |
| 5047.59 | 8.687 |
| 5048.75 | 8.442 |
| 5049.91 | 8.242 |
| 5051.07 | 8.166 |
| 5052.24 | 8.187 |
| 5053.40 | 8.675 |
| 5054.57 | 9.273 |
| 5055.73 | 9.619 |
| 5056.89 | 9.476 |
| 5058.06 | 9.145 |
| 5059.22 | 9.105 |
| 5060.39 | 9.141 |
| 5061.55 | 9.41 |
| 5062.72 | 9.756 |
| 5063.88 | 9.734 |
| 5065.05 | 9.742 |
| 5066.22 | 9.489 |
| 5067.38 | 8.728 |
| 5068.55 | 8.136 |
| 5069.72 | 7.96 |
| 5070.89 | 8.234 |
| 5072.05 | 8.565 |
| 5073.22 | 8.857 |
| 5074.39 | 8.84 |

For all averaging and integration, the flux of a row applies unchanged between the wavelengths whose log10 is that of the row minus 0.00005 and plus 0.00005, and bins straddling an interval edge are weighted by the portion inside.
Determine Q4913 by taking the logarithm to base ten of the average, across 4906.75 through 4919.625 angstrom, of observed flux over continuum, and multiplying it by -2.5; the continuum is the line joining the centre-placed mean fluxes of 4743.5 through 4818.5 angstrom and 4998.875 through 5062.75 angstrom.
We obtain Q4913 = 0.05 mag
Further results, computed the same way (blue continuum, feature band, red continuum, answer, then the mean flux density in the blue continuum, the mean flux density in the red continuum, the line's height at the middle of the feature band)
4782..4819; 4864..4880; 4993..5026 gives 0.19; 8.36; 8.64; 8.46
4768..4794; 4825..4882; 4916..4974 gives 0.08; 8.57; 8.59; 8.58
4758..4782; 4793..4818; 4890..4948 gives 0.04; 8.56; 8.67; 8.59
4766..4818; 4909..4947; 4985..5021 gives 0.02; 8.43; 8.68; 8.59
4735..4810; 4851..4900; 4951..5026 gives 0.09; 8.51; 8.61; 8.56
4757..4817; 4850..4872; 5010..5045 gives 0.12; 8.44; 8.11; 8.34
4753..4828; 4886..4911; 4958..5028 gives -0.02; 8.49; 8.61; 8.55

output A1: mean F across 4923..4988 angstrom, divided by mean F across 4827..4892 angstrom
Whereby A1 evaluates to 1.09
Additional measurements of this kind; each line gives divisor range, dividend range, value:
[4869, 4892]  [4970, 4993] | 1.14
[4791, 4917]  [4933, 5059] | 1.04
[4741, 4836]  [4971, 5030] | 1.00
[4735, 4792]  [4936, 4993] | 1.01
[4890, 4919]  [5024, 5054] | 0.92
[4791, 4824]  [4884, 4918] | 1.02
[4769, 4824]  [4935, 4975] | 1.03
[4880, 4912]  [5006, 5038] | 0.98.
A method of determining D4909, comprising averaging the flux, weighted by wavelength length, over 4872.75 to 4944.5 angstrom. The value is 8.42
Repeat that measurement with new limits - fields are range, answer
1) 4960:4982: 8.61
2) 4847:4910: 8.05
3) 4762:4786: 8.54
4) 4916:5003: 8.6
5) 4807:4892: 8.03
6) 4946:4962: 8.78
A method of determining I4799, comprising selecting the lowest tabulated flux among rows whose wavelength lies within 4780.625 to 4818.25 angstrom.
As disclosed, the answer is 7.486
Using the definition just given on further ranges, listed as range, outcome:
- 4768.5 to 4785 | 7.535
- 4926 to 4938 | 8.103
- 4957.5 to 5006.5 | 7.157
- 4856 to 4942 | 5.562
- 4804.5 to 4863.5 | 7.243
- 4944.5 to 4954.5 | 8.154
